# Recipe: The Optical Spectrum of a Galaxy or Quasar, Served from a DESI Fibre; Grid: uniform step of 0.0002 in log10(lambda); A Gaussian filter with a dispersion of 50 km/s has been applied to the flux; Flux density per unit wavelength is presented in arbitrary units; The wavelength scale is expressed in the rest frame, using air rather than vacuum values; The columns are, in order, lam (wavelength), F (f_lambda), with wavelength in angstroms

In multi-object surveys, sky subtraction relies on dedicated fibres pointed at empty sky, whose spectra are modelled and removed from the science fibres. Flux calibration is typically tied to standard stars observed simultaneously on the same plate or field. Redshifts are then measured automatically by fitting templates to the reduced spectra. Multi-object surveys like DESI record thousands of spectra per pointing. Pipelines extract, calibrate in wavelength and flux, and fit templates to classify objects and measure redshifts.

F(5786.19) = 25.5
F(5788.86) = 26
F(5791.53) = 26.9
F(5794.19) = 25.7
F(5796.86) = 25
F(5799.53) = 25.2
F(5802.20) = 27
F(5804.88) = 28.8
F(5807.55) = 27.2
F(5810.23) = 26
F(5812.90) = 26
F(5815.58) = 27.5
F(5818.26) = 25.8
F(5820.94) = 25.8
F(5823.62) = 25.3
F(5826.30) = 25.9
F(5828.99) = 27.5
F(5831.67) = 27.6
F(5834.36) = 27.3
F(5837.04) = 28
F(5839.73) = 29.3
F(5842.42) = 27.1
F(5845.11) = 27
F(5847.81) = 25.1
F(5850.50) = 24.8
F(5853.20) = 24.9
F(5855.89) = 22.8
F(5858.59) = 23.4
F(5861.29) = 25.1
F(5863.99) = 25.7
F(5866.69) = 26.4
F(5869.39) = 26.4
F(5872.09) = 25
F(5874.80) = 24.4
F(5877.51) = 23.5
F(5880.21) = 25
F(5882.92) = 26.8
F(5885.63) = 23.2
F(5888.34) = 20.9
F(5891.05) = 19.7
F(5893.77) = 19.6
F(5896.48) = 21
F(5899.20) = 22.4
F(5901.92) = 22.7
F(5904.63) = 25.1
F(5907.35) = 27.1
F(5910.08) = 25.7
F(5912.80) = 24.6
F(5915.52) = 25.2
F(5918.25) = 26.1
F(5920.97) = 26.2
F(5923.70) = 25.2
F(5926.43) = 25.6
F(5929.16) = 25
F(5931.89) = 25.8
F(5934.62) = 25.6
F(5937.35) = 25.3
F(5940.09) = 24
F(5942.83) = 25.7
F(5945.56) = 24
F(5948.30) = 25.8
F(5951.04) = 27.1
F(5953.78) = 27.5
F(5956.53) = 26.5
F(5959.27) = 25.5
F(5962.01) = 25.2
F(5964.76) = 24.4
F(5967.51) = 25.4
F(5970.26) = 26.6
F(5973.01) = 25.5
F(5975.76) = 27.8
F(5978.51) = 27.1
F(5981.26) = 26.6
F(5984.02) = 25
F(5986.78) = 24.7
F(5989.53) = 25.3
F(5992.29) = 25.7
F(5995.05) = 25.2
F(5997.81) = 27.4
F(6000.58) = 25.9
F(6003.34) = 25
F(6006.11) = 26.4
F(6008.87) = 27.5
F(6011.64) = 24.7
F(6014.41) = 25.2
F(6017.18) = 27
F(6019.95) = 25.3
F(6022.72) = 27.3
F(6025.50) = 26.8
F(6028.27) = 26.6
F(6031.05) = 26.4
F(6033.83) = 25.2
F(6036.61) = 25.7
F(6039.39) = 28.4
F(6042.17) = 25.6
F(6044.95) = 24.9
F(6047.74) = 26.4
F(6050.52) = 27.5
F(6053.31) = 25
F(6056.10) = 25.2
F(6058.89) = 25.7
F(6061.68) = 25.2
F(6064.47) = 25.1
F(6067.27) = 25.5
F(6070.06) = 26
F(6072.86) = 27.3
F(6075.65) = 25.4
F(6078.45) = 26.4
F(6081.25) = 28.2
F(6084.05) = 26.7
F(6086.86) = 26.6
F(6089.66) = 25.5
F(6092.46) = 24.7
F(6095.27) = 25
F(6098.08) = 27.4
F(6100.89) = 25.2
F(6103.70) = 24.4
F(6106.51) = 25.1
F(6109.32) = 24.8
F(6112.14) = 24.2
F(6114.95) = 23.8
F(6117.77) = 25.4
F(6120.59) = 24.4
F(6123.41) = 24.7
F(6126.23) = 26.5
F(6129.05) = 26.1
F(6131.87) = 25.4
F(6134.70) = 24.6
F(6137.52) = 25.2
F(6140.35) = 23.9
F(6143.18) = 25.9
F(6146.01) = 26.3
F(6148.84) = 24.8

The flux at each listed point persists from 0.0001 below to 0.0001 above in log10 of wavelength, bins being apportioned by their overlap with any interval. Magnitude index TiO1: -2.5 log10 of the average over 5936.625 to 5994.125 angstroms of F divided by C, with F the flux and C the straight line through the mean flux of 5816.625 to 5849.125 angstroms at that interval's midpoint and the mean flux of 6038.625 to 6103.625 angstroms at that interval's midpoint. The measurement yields 0.025 mag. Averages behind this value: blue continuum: 26.8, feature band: 25.7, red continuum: 26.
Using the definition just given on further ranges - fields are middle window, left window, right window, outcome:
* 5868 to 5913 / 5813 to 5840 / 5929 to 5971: 0.109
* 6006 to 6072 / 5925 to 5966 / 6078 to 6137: -0.023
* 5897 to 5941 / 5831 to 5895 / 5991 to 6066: 0.011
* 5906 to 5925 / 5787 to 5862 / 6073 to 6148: 0.011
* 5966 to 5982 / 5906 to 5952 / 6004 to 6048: -0.027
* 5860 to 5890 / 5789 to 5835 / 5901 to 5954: 0.052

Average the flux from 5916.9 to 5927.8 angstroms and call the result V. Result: 25.8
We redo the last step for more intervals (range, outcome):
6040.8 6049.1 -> 25.6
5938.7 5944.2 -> 24.8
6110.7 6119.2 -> 24.5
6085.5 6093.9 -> 25.6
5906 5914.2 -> 25.8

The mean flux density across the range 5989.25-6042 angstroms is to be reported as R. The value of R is 26.2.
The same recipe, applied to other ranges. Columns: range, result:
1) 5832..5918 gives 24.7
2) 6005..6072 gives 26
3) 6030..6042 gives 26.3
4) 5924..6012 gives 25.8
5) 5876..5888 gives 24.3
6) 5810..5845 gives 26.9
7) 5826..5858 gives 26.4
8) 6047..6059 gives 26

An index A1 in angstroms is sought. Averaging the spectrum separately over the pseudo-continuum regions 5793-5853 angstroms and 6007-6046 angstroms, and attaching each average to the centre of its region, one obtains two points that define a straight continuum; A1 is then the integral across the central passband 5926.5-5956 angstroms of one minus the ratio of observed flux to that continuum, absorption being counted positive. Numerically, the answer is 0.8 angstroms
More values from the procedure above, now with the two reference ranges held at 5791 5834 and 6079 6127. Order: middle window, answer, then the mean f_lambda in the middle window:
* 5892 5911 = 2.11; 23.2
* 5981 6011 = -0.01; 25.8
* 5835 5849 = -0.51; 27.3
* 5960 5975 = 0.23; 25.5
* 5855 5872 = 0.81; 25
